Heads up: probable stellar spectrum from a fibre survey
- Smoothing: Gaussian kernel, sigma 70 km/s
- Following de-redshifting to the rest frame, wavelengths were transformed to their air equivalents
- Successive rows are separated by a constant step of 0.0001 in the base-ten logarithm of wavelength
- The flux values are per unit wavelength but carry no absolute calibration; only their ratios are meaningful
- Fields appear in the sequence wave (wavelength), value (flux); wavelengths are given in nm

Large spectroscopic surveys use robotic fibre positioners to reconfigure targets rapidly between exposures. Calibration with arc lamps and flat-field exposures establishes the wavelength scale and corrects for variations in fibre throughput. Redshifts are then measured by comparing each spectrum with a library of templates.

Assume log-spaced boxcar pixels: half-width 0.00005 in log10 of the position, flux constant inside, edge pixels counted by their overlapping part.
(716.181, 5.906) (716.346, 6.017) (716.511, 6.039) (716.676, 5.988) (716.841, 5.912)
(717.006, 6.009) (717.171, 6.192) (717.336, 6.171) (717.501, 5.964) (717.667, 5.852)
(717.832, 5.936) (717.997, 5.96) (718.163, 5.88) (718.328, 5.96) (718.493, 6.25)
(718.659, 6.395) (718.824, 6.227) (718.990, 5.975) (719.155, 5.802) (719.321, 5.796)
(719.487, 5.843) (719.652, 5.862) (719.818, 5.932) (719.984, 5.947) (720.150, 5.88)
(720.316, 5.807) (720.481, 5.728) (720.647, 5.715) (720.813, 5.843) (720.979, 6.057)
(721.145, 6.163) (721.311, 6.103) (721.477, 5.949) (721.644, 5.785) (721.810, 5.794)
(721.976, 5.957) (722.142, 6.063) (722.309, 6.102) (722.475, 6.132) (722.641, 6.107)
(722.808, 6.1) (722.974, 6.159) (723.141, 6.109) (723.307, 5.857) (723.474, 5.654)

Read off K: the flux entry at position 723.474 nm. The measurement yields 5.654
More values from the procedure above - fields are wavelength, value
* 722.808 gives 6.1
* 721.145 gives 6.163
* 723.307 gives 5.857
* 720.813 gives 5.843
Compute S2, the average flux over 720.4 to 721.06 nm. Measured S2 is 5.83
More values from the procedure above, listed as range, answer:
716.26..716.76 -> 6.01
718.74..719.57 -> 5.93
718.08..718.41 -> 5.92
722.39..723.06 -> 6.12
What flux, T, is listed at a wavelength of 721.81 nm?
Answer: 5.794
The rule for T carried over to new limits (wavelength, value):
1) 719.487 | 5.843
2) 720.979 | 6.057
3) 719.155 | 5.802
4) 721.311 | 6.103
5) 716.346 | 6.017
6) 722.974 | 6.159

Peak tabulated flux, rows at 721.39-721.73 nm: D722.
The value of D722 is 5.949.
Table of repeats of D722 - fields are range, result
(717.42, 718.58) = 6.25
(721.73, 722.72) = 6.132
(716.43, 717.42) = 6.192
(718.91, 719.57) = 5.975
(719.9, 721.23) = 6.163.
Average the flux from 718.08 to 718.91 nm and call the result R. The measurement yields 6.14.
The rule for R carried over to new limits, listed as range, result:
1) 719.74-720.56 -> 5.86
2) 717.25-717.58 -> 6.08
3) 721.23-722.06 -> 5.92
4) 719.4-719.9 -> 5.88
